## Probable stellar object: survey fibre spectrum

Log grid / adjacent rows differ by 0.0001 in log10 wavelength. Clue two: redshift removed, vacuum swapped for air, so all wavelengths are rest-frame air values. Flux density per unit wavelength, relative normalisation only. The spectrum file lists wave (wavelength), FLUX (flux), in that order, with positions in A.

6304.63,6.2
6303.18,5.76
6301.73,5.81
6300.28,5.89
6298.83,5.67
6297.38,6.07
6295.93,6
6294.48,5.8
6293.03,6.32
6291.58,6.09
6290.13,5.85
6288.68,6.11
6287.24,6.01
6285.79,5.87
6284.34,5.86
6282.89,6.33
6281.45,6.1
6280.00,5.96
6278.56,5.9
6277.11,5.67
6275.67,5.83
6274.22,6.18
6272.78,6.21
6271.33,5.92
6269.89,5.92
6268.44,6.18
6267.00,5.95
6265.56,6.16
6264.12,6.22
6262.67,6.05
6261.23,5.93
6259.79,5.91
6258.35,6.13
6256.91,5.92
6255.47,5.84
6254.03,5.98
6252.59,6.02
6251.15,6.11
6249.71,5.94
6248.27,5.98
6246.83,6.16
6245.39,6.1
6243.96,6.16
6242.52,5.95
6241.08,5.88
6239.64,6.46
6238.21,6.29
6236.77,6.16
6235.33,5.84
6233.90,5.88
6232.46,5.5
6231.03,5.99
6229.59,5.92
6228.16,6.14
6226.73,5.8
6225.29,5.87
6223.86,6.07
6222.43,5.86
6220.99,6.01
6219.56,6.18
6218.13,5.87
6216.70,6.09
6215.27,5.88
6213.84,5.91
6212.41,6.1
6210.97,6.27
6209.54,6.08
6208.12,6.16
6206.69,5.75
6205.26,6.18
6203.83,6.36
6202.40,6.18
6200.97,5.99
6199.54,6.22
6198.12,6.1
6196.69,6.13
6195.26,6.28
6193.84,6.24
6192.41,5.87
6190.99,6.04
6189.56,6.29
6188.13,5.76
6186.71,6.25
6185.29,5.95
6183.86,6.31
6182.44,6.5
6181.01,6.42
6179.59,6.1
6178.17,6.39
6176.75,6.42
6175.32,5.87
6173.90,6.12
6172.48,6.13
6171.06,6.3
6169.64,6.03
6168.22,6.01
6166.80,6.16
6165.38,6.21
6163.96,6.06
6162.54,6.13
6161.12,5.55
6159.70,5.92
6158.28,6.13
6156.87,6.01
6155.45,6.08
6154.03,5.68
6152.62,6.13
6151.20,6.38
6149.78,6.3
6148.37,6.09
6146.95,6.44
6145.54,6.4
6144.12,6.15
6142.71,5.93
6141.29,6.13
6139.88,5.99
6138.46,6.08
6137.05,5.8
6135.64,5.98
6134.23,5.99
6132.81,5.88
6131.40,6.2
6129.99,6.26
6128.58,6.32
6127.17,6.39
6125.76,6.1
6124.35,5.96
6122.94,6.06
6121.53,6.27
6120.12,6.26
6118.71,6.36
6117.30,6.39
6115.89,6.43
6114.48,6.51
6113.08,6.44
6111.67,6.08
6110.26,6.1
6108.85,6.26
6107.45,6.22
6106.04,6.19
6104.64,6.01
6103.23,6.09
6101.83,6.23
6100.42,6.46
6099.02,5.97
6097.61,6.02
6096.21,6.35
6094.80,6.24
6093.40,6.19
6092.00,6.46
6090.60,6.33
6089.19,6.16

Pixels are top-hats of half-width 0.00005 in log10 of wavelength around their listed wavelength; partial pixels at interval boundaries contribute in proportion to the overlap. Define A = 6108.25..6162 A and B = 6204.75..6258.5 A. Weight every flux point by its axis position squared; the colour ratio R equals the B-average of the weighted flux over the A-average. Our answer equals 1.01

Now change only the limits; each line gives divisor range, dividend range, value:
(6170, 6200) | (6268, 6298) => 1.00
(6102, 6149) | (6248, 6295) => 1.02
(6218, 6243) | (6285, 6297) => 1.02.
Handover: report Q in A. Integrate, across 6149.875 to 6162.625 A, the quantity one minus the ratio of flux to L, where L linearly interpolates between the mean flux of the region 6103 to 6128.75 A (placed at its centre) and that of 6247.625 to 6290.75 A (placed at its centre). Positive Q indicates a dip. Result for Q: 0.3 A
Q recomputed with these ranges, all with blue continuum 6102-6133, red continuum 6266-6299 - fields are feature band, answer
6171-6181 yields -0.1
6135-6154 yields 0.2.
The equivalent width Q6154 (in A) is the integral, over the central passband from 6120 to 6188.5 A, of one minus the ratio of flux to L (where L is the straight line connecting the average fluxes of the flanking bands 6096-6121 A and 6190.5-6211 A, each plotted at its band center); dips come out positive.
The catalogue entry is 0.7 A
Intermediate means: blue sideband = 6.24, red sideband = 6.12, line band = 6.12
